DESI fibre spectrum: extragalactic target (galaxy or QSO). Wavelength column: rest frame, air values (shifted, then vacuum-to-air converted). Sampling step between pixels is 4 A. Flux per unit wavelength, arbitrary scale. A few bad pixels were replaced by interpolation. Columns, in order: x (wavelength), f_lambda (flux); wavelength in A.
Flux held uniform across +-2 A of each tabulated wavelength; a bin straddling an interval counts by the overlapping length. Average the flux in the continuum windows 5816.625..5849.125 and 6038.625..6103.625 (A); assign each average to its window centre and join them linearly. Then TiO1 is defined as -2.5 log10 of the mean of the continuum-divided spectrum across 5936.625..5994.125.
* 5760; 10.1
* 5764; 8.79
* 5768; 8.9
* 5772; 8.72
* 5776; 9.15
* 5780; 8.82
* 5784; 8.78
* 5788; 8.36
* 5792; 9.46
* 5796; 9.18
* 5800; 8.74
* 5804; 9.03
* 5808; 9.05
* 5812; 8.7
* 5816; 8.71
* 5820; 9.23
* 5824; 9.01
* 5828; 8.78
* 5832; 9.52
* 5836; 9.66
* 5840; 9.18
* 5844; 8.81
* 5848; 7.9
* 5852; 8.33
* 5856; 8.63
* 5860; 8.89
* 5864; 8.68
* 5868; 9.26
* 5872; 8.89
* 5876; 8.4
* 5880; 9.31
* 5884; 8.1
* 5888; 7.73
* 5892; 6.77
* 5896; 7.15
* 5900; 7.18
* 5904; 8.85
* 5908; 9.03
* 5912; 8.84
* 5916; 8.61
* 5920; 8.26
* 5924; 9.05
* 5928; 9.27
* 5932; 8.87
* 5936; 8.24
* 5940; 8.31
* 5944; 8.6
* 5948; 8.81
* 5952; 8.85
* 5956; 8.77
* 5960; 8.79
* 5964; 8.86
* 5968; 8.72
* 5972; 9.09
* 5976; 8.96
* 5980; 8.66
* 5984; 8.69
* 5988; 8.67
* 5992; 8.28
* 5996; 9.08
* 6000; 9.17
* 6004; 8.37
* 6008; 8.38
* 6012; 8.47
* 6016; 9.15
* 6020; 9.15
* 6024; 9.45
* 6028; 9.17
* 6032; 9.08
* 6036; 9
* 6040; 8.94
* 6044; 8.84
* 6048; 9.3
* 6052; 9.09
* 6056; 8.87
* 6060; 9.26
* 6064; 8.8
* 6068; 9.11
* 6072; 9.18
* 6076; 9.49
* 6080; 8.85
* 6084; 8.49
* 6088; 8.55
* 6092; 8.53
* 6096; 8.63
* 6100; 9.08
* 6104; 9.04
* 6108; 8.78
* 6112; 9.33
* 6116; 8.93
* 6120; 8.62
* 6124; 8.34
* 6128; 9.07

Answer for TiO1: 0.033 mag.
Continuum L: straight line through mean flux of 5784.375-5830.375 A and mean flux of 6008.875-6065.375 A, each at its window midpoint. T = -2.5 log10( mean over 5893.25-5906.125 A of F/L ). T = 0.168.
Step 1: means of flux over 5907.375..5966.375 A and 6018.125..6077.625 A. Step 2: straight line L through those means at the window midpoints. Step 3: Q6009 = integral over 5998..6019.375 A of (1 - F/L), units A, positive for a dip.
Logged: 0.6 A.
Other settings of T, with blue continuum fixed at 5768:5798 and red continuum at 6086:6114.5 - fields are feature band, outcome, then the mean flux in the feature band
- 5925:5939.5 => 0.02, 8.76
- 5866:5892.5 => 0.06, 8.44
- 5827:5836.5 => -0.05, 9.32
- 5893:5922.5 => 0.08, 8.24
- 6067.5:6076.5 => -0.05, 9.25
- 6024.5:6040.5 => -0.03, 9.1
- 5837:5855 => 0.04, 8.62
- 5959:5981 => 0.00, 8.86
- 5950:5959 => 0.01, 8.81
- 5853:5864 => 0.02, 8.71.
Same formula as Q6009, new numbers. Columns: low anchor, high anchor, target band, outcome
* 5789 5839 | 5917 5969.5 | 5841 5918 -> 4.3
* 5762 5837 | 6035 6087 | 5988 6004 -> 0.4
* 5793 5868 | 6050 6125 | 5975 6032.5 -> 0.4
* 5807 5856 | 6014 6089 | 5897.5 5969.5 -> 2.5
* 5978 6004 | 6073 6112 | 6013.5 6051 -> -1.4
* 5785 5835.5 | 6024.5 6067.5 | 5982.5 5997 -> 0.6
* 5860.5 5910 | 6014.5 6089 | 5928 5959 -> -0.4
